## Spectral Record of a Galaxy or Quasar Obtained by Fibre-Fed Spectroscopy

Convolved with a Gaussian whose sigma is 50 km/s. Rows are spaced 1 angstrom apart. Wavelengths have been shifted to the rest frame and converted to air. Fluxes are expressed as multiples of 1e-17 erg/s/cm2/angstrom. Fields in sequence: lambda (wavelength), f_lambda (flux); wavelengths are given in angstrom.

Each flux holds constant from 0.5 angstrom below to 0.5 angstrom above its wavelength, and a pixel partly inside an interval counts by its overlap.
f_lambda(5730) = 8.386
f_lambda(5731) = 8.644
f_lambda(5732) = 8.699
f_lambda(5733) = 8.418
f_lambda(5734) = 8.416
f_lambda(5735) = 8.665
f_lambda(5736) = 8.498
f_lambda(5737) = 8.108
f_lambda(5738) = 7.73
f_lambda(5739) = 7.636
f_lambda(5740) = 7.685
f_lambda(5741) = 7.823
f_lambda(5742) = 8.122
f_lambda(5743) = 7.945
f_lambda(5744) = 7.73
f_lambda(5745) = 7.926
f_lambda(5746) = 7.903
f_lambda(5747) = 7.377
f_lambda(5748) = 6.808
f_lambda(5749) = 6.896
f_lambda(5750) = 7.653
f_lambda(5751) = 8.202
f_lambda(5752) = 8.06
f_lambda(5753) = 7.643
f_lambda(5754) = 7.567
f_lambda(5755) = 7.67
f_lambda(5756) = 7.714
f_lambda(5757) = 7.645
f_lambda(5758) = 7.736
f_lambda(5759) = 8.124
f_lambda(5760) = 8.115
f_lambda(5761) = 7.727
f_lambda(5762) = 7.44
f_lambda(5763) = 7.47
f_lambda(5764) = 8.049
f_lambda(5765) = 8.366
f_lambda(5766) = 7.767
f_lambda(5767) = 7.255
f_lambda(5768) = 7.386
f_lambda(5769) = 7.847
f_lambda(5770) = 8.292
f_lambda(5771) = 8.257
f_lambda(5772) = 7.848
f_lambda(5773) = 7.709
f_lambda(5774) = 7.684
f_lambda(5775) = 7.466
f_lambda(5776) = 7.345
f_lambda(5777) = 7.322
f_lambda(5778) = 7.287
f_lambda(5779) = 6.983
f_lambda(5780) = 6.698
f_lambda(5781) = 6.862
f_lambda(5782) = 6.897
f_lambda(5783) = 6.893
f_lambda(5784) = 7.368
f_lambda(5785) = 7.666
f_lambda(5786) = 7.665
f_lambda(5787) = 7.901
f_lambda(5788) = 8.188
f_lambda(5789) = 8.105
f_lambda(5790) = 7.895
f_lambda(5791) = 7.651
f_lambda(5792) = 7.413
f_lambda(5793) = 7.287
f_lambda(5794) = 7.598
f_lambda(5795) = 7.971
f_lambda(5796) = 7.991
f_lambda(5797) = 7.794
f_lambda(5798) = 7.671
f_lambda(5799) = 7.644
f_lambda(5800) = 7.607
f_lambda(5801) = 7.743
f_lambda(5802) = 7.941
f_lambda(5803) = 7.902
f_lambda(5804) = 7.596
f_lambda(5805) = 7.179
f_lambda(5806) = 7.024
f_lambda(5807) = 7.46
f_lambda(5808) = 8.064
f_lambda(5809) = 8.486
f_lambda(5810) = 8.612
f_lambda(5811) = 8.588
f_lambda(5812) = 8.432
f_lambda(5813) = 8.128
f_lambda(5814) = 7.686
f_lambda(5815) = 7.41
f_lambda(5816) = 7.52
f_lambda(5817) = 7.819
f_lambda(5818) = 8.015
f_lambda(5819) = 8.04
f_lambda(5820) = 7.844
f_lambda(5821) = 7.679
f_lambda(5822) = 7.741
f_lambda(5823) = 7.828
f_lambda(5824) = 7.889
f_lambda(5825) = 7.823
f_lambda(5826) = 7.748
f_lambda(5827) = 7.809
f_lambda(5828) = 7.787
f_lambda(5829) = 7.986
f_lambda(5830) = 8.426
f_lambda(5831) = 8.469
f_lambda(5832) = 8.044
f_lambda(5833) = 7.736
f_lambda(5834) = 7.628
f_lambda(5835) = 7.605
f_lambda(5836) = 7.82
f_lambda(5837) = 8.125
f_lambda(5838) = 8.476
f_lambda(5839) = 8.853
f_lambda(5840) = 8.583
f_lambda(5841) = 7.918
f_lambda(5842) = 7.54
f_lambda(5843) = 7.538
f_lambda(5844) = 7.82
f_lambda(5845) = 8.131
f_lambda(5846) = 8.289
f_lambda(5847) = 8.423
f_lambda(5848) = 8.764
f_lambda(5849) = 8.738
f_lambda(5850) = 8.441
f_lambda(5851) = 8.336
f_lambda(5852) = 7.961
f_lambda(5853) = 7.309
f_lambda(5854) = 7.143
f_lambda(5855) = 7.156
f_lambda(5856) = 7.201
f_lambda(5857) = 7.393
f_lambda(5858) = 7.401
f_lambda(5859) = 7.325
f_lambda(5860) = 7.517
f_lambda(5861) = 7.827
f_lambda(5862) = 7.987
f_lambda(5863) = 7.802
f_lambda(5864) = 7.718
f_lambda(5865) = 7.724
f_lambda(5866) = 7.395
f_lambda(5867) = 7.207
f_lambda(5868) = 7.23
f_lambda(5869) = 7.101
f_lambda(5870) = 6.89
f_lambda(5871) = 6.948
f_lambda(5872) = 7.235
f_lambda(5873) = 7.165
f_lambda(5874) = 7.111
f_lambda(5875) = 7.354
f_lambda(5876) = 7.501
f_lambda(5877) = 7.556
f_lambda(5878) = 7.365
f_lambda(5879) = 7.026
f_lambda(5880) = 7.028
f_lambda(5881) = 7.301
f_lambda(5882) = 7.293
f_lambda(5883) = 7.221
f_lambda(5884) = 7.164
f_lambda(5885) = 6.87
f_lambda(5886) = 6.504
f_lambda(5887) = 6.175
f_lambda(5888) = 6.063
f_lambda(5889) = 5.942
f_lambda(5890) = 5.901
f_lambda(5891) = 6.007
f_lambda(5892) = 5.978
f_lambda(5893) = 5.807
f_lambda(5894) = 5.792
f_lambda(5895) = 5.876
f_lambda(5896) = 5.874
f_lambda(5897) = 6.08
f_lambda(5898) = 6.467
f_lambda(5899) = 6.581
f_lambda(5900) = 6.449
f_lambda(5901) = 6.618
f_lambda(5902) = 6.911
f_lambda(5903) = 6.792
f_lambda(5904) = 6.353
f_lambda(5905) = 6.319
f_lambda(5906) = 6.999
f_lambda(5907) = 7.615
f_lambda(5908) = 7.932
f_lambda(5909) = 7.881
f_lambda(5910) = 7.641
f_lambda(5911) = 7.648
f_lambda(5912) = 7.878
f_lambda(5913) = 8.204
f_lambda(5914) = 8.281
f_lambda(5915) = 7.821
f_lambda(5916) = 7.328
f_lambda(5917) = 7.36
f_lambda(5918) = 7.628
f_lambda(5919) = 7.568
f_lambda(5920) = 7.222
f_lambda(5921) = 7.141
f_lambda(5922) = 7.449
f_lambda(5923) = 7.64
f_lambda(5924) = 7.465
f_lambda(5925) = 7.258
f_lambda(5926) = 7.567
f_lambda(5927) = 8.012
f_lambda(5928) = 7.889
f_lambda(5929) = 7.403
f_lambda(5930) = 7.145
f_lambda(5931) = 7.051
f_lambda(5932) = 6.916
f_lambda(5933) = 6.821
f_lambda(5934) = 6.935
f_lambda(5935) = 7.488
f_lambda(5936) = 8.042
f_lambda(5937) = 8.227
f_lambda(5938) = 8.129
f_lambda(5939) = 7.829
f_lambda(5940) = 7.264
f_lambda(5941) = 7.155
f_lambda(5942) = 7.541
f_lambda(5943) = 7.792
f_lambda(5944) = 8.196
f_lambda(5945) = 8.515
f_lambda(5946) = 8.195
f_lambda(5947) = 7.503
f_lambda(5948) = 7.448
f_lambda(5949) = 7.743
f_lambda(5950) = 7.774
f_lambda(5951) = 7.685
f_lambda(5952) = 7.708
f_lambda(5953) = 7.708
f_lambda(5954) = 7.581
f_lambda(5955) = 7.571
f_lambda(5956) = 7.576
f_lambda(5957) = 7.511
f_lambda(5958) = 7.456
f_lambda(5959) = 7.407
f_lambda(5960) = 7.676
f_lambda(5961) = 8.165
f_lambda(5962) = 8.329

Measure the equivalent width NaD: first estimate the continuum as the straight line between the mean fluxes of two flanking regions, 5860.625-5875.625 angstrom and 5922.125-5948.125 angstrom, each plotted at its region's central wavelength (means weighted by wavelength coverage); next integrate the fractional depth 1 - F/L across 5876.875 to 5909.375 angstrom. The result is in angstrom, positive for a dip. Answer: 3.5 angstrom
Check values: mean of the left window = 7.38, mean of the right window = 7.59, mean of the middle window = 6.64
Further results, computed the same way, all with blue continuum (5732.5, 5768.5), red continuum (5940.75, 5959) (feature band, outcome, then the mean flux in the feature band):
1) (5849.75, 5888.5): 2.2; 7.3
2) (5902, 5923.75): 0.8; 7.45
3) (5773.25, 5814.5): 0.7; 7.65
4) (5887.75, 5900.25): 2.7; 6.06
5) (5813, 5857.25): -0.9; 7.93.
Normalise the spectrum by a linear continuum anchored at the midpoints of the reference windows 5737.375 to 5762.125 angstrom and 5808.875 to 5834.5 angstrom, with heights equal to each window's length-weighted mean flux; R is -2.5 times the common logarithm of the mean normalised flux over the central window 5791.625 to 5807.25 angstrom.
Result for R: 0.04 mag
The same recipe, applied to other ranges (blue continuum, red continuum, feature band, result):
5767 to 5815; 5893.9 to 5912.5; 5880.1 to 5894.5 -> 0.085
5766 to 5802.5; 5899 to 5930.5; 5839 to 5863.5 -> -0.055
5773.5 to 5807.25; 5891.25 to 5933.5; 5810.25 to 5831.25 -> -0.074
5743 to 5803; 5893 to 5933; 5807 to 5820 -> -0.074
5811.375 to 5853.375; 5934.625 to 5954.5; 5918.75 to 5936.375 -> 0.062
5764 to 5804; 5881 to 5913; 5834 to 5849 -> -0.140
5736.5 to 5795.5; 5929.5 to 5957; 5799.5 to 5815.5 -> -0.032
